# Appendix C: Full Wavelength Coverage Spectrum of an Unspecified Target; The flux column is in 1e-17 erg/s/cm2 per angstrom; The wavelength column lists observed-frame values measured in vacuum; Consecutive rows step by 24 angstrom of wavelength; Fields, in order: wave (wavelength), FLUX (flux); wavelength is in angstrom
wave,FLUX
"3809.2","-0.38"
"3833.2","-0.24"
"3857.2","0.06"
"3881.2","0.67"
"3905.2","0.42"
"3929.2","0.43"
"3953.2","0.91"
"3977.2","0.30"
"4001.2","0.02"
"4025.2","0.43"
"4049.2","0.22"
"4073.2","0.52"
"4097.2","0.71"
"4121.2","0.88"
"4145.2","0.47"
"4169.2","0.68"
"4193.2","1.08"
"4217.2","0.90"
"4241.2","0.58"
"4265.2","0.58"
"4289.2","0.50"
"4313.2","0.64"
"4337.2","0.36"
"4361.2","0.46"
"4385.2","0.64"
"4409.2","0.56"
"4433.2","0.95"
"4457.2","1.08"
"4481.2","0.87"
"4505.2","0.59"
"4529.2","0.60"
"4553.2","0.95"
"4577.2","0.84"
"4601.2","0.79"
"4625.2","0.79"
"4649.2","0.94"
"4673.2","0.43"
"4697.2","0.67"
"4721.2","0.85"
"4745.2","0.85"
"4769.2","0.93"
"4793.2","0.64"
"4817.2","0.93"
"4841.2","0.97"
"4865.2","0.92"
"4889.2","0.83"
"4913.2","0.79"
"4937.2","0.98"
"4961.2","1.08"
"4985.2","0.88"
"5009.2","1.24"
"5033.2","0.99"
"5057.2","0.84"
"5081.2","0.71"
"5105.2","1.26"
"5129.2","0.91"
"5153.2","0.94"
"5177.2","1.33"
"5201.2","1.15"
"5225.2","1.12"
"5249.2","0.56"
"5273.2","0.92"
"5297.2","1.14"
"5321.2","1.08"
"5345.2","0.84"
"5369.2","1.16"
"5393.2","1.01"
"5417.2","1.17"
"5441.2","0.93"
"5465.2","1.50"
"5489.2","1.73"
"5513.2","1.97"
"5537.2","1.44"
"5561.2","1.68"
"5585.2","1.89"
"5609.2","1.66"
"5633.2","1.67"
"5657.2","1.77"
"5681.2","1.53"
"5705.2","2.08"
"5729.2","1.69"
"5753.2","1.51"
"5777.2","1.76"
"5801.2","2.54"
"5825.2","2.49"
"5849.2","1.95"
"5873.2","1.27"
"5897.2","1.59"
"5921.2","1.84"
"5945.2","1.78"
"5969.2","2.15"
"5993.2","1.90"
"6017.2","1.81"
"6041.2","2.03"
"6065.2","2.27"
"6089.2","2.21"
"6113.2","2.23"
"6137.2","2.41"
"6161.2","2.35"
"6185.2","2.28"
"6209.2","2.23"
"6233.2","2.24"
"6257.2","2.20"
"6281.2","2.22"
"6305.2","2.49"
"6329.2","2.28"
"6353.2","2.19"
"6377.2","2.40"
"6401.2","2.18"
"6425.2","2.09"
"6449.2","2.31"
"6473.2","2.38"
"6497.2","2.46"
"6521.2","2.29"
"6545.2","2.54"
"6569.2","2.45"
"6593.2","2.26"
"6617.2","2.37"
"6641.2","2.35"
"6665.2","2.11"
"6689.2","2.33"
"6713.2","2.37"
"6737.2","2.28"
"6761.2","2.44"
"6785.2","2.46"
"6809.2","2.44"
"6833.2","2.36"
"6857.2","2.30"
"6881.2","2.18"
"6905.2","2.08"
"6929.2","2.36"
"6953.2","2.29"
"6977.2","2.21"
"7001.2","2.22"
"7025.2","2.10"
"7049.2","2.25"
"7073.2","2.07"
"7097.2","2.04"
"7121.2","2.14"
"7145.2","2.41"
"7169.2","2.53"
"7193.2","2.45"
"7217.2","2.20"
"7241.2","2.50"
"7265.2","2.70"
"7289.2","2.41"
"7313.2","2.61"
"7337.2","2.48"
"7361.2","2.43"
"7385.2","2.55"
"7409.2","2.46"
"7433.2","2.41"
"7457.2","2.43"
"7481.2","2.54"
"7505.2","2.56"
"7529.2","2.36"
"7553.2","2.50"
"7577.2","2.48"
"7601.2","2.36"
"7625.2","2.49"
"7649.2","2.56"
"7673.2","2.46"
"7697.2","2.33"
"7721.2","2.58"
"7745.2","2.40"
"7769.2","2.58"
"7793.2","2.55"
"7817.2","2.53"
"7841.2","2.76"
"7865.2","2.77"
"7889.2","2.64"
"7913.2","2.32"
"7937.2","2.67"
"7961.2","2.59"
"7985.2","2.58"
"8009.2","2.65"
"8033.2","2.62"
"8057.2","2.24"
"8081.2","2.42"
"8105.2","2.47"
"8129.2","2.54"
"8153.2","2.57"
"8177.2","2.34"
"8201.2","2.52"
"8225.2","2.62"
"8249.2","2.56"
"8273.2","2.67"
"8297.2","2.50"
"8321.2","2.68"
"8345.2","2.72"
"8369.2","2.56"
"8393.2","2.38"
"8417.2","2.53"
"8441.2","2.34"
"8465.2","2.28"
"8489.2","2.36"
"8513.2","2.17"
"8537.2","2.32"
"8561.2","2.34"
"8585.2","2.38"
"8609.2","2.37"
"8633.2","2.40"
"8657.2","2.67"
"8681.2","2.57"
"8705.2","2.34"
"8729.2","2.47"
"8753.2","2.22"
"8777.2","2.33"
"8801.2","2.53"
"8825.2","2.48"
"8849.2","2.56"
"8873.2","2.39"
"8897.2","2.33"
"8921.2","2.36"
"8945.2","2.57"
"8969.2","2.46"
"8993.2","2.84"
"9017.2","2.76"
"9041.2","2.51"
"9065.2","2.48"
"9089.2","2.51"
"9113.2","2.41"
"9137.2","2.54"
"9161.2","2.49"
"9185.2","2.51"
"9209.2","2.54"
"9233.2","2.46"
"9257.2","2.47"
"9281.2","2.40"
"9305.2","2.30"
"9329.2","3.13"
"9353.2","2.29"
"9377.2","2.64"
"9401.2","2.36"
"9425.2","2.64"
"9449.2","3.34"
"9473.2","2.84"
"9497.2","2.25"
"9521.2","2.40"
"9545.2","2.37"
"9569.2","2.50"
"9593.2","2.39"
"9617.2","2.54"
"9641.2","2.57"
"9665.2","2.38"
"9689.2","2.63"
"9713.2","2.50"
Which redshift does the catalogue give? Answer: 0.368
